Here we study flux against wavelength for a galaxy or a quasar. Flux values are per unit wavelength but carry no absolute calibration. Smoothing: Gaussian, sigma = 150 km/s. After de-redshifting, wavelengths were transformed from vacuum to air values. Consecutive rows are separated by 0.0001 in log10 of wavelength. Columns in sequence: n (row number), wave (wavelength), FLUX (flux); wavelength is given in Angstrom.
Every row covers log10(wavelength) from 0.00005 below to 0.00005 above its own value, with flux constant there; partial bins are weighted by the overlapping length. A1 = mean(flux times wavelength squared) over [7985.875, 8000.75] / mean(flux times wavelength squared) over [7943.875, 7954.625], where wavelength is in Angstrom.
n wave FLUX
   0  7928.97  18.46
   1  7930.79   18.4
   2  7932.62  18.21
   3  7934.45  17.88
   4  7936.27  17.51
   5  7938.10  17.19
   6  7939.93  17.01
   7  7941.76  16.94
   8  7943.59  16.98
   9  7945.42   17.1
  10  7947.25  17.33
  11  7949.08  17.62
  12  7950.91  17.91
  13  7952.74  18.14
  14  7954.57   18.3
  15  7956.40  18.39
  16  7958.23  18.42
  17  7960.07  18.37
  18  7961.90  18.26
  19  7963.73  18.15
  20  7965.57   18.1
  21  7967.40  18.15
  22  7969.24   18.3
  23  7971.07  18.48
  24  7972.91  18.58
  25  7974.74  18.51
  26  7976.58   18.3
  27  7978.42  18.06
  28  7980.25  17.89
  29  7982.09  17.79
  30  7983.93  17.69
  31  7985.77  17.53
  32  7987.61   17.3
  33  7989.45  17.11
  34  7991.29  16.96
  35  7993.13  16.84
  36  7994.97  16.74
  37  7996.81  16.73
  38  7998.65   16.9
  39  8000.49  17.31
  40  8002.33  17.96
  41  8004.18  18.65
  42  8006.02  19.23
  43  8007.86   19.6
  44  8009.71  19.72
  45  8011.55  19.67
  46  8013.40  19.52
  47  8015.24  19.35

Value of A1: 0.97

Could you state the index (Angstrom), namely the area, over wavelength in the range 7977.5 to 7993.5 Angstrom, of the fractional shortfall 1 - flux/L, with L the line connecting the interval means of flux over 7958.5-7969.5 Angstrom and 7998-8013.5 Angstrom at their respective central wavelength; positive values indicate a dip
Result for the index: 0.9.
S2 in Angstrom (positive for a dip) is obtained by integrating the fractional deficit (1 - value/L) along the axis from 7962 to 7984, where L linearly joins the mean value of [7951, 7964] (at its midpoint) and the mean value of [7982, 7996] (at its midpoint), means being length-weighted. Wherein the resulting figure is -0.5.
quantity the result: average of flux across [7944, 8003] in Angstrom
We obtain 17.8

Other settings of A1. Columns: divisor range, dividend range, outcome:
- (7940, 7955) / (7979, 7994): 1.01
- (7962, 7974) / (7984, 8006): 0.96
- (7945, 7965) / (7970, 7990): 1.00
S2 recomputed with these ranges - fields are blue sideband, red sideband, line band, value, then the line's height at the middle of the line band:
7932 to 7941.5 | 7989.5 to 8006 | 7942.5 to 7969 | -0.7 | 17.5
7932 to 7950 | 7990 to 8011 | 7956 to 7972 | -0.7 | 17.6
